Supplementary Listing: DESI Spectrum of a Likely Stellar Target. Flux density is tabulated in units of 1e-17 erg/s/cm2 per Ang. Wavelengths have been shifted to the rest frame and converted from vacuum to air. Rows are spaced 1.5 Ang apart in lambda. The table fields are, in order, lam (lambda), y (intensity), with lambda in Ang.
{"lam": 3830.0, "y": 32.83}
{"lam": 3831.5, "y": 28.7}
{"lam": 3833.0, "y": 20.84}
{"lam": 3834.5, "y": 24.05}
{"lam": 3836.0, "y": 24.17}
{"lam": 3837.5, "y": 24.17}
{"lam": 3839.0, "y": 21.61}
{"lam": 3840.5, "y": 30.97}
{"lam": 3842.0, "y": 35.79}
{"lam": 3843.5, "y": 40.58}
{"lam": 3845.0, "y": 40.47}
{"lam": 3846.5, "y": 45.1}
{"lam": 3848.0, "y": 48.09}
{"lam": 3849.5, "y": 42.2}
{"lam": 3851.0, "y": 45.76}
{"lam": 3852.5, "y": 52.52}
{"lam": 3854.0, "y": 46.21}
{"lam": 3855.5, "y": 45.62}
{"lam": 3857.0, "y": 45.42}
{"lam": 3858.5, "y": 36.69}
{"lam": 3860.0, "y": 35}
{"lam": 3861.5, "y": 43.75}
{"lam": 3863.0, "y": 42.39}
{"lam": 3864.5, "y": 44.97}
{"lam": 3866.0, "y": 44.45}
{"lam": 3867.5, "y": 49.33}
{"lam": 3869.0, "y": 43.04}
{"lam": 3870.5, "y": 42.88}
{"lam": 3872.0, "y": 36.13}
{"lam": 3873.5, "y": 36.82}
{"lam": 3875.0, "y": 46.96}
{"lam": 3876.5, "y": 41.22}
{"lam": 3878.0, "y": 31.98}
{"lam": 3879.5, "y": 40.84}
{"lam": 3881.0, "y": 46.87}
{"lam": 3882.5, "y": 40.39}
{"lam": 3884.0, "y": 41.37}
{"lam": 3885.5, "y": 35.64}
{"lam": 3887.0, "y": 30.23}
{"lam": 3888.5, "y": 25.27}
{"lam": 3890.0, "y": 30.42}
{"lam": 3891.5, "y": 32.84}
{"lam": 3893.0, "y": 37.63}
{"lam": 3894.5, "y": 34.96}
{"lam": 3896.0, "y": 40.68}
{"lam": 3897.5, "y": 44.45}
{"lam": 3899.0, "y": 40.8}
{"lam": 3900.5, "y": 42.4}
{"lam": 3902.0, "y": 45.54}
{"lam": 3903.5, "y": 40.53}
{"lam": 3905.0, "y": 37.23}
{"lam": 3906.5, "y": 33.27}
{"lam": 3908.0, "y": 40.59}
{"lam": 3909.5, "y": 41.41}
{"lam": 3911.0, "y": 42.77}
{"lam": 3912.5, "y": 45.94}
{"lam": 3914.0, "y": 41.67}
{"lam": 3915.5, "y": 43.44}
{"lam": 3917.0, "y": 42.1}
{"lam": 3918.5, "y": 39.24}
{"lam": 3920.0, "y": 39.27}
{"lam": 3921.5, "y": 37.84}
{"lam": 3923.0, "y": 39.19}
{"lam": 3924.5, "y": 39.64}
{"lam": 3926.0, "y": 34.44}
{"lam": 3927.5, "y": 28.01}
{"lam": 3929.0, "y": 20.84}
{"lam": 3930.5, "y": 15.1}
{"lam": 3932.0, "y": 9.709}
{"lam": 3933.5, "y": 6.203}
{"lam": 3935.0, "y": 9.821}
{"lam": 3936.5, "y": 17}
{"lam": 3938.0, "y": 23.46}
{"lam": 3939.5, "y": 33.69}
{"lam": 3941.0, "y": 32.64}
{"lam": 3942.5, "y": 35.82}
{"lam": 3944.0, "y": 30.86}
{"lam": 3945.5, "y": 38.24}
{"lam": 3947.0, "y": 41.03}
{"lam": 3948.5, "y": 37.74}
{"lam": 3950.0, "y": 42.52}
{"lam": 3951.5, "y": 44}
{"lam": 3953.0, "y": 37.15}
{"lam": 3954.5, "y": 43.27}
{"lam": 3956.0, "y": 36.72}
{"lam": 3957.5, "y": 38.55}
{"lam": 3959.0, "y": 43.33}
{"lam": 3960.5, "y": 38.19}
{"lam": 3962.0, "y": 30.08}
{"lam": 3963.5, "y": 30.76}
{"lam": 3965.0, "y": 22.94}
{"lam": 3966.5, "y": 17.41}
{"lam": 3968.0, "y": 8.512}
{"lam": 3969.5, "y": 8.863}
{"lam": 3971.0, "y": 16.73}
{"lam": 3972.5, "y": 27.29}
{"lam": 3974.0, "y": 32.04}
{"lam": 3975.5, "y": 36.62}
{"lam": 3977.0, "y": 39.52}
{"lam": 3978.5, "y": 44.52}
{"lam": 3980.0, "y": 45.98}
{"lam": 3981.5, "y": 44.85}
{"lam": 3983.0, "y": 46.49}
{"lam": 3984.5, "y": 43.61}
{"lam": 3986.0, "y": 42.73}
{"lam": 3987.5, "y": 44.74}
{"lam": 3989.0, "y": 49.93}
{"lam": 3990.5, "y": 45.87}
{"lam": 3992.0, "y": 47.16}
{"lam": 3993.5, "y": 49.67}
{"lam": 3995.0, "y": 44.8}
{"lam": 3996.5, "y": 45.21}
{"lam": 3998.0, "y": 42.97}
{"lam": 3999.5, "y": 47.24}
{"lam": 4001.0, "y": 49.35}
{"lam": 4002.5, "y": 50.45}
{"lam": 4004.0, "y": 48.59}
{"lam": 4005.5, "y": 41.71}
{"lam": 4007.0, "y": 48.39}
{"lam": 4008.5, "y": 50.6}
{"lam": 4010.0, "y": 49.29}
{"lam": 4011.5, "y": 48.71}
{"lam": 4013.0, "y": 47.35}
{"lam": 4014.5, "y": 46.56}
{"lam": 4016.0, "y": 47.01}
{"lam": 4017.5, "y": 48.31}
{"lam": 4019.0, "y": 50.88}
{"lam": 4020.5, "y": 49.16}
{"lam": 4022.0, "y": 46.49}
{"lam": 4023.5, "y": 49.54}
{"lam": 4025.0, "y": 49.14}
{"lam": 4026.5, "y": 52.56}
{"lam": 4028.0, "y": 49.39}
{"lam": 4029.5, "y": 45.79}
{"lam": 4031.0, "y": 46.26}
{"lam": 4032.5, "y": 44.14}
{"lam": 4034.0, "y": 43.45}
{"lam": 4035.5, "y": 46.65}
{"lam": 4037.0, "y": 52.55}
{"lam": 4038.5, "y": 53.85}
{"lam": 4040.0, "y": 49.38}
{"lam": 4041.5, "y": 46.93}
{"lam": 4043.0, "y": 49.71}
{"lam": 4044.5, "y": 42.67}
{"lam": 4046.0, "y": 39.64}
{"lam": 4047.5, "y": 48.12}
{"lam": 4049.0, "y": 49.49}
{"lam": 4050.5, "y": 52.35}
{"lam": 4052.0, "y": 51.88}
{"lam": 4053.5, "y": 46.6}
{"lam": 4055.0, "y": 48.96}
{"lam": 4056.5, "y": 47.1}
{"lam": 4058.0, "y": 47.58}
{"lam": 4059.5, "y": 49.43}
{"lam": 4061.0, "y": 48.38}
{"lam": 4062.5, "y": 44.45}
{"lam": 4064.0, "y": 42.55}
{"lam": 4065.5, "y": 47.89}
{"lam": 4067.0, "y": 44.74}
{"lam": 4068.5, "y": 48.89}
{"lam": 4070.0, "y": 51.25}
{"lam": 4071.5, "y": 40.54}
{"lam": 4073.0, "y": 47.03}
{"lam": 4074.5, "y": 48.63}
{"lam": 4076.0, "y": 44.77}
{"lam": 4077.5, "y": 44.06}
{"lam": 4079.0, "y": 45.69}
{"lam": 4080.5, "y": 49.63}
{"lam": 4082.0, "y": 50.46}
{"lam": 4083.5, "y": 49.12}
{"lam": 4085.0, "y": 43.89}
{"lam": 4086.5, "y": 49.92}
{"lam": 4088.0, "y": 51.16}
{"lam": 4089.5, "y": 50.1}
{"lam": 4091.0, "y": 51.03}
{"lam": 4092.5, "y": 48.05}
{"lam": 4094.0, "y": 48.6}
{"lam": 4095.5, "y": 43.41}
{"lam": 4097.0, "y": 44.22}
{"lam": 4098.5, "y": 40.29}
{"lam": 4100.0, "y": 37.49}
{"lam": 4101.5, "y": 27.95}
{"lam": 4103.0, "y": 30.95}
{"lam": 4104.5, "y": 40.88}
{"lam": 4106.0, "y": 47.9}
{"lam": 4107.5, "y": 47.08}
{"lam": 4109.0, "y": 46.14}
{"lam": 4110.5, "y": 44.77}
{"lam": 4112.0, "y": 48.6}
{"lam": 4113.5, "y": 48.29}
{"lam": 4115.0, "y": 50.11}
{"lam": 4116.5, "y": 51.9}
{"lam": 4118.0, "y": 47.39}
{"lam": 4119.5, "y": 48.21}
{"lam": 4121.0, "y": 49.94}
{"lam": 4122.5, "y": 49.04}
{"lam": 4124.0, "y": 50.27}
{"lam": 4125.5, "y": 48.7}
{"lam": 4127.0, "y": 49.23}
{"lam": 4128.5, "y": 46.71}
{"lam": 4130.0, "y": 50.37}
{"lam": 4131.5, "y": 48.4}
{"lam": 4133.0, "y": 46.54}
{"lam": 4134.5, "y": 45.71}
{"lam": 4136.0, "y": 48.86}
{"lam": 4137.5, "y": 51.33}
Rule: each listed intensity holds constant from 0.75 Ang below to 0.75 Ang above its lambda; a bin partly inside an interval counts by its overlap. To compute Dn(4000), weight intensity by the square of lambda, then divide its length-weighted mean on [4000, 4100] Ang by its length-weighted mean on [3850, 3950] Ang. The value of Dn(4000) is 1.39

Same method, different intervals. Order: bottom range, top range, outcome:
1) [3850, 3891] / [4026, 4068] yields 1.28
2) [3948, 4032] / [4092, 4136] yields 1.17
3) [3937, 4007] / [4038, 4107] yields 1.28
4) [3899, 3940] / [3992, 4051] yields 1.52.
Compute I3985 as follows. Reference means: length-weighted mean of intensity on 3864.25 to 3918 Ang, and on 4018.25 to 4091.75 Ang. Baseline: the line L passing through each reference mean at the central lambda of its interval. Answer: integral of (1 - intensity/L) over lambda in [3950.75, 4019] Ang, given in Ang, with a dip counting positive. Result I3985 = 6.3 Ang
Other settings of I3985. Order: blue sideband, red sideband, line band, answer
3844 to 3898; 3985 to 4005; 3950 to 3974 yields 8.0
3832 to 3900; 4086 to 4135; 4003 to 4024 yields -2.4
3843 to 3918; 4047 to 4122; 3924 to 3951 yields 9.5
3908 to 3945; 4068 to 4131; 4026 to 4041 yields -2.8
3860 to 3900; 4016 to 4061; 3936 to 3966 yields 5.8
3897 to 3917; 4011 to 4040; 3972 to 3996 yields 1.5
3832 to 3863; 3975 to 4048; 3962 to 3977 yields 7.0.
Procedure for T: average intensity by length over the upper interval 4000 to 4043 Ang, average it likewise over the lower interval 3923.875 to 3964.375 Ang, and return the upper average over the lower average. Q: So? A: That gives 1.6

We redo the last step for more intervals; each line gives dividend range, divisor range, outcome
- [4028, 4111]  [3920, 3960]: 1.46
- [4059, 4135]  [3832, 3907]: 1.20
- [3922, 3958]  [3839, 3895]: 0.76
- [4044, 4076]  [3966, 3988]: 1.41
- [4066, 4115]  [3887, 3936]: 1.33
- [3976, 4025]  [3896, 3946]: 1.38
